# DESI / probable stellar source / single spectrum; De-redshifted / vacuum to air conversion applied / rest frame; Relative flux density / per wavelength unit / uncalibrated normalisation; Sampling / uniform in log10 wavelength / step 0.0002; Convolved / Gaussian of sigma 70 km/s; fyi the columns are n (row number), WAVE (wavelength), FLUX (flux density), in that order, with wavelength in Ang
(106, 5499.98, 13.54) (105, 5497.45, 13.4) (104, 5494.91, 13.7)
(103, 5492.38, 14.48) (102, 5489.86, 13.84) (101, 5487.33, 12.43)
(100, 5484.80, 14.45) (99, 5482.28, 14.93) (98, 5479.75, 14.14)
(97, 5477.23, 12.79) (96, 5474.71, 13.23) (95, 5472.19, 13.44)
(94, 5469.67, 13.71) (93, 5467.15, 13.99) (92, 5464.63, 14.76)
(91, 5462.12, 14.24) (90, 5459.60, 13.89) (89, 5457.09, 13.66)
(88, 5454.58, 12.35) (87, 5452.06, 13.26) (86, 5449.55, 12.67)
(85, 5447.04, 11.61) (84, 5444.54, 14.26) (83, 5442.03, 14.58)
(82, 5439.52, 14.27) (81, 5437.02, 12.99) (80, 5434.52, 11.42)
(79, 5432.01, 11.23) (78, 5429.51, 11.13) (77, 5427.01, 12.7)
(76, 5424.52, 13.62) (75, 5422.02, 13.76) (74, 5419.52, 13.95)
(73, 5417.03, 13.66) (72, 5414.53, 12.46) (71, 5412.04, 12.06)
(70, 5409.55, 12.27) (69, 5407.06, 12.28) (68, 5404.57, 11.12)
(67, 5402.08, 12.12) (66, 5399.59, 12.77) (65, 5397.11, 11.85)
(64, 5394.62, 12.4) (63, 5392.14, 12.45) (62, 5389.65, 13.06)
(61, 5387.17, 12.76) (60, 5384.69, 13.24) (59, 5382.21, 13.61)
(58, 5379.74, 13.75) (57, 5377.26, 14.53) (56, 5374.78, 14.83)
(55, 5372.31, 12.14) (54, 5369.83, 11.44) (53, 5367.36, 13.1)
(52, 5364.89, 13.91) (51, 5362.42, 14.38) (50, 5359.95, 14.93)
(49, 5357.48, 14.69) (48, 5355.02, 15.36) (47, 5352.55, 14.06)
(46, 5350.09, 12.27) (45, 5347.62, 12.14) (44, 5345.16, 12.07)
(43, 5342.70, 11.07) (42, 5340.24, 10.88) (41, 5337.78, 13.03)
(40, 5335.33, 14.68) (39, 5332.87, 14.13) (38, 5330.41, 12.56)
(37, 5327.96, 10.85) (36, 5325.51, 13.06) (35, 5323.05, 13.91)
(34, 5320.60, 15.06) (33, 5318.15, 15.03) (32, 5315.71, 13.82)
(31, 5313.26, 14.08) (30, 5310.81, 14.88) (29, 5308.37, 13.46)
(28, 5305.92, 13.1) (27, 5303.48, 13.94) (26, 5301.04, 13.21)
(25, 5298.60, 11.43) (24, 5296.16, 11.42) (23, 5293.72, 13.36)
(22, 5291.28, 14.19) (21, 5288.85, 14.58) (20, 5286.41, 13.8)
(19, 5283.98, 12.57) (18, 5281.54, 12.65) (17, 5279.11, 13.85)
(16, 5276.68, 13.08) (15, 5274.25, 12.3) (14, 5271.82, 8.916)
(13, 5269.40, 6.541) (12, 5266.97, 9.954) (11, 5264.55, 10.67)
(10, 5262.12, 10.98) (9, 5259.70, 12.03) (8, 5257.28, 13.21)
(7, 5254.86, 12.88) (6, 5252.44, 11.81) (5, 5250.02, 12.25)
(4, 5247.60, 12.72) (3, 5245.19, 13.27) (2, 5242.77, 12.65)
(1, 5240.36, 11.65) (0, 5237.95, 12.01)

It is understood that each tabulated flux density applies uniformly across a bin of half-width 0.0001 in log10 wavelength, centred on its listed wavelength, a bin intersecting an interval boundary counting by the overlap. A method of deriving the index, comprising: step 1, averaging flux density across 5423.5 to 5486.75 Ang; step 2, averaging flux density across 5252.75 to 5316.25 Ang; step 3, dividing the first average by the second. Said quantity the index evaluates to 1.07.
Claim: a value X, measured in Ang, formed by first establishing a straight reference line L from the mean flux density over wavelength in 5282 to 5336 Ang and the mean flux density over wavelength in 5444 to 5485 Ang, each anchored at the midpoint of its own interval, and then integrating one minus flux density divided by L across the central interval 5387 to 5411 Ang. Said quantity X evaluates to 2.2 Ang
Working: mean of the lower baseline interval 13.5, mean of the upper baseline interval 13.6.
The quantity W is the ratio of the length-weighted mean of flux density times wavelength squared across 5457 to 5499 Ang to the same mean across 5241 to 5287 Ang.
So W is 1.26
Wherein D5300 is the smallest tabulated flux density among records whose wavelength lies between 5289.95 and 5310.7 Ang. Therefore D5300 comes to 11.42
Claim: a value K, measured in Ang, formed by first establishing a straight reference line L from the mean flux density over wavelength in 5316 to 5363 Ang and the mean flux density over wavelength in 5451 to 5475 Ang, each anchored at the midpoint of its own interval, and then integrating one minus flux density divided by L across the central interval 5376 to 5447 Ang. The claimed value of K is 3.7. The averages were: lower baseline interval 13.4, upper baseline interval 13.7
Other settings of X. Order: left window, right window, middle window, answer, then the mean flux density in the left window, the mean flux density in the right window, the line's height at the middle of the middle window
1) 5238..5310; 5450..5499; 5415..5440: 1.0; 12.3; 13.7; 13.4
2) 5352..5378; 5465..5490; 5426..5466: 2.1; 13.9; 13.7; 13.8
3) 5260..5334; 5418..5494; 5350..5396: -1.8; 12.7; 13.4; 13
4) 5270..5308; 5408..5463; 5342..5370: -1.2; 12.7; 13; 12.9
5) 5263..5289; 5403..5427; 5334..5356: -1.1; 11.6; 12.8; 12.2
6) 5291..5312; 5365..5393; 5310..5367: -1.3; 13.2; 13.2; 13.2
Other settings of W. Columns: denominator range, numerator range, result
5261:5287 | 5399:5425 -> 1.18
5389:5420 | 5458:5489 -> 1.14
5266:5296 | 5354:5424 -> 1.13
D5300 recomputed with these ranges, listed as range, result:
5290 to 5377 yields 10.85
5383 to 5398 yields 11.85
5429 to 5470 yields 11.13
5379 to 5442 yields 11.12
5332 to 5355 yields 10.88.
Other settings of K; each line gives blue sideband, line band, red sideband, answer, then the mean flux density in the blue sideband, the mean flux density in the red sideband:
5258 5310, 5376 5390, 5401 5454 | -1.1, 12.2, 12.7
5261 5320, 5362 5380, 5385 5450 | -1.1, 12.6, 12.7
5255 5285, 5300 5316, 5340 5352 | -2.9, 11.4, 11.9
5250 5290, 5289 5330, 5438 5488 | -4.0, 11.9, 13.6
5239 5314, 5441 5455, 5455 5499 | 0.5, 12.4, 13.8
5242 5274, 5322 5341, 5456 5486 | -1.0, 11.4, 13.9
